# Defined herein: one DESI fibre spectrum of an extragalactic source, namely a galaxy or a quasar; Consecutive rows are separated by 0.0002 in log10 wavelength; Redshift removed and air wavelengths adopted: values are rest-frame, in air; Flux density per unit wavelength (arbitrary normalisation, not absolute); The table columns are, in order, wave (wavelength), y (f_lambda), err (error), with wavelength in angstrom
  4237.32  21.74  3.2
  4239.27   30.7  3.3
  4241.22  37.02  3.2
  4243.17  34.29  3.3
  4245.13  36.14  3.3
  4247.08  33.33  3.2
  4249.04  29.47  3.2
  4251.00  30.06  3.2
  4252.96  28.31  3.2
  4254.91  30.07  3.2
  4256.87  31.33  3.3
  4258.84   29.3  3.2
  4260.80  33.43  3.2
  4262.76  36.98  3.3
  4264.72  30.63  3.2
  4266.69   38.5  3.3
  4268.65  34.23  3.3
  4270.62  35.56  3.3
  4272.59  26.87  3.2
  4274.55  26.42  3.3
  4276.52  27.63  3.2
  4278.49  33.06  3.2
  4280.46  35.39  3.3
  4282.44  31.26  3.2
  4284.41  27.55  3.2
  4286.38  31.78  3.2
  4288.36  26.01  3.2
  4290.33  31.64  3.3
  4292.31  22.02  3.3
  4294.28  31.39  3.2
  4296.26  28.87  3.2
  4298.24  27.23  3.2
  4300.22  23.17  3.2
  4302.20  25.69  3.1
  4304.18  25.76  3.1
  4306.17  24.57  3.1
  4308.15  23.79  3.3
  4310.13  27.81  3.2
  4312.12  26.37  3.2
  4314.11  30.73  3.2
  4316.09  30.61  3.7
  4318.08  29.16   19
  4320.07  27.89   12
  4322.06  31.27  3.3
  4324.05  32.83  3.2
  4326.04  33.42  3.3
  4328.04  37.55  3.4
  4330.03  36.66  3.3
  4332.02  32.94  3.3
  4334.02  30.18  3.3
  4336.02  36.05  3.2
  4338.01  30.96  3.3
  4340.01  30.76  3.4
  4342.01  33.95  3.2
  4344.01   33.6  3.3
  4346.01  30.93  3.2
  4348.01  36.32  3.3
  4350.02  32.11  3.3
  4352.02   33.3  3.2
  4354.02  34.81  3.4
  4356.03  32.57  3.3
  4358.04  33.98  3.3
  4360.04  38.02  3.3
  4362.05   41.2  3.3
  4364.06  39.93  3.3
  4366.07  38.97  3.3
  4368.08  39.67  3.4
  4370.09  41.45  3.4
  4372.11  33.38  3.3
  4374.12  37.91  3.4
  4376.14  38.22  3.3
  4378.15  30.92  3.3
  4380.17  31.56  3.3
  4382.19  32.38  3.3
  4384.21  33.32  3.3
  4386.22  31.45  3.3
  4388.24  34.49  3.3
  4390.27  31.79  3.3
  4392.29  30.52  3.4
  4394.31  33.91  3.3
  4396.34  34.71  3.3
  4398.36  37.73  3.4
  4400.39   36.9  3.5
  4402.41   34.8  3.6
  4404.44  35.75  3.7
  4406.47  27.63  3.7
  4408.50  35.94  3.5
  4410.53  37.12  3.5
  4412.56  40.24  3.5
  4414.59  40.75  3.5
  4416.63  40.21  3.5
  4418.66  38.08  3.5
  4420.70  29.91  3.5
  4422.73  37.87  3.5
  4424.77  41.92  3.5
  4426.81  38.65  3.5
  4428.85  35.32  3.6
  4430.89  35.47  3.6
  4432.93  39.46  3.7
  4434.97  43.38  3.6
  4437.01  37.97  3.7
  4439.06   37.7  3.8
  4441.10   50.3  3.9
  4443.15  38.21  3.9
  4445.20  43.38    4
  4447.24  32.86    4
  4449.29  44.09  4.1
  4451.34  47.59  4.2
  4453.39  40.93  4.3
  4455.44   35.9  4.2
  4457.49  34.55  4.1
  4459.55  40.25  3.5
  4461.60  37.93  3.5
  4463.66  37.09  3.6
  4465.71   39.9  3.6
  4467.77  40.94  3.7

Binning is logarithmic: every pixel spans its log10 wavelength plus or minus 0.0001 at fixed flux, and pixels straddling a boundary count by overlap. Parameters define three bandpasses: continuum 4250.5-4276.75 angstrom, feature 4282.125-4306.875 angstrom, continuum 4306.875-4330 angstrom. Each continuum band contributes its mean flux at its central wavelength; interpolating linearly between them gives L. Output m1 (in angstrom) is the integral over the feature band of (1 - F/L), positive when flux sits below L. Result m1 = 2.8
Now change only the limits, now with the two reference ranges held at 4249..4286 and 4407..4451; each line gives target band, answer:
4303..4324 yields 3.50 angstrom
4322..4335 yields 0.21 angstrom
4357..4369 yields -0.90 angstrom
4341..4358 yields 0.87 angstrom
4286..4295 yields 1.17 angstrom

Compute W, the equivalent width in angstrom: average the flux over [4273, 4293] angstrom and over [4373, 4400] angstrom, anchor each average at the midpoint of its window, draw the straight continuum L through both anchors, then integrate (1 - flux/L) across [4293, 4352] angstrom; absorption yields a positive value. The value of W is 1.2 angstrom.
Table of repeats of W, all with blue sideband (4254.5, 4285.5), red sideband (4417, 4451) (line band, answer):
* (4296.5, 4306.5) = 2.3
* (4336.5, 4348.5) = 0.8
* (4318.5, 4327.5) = 0.7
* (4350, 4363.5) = 0.1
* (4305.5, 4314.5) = 1.9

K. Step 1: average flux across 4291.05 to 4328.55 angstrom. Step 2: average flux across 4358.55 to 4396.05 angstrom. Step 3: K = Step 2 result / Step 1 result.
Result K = 1.25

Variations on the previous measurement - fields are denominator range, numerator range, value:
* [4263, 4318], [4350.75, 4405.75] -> 1.21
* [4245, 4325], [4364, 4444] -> 1.23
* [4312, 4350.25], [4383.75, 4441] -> 1.13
